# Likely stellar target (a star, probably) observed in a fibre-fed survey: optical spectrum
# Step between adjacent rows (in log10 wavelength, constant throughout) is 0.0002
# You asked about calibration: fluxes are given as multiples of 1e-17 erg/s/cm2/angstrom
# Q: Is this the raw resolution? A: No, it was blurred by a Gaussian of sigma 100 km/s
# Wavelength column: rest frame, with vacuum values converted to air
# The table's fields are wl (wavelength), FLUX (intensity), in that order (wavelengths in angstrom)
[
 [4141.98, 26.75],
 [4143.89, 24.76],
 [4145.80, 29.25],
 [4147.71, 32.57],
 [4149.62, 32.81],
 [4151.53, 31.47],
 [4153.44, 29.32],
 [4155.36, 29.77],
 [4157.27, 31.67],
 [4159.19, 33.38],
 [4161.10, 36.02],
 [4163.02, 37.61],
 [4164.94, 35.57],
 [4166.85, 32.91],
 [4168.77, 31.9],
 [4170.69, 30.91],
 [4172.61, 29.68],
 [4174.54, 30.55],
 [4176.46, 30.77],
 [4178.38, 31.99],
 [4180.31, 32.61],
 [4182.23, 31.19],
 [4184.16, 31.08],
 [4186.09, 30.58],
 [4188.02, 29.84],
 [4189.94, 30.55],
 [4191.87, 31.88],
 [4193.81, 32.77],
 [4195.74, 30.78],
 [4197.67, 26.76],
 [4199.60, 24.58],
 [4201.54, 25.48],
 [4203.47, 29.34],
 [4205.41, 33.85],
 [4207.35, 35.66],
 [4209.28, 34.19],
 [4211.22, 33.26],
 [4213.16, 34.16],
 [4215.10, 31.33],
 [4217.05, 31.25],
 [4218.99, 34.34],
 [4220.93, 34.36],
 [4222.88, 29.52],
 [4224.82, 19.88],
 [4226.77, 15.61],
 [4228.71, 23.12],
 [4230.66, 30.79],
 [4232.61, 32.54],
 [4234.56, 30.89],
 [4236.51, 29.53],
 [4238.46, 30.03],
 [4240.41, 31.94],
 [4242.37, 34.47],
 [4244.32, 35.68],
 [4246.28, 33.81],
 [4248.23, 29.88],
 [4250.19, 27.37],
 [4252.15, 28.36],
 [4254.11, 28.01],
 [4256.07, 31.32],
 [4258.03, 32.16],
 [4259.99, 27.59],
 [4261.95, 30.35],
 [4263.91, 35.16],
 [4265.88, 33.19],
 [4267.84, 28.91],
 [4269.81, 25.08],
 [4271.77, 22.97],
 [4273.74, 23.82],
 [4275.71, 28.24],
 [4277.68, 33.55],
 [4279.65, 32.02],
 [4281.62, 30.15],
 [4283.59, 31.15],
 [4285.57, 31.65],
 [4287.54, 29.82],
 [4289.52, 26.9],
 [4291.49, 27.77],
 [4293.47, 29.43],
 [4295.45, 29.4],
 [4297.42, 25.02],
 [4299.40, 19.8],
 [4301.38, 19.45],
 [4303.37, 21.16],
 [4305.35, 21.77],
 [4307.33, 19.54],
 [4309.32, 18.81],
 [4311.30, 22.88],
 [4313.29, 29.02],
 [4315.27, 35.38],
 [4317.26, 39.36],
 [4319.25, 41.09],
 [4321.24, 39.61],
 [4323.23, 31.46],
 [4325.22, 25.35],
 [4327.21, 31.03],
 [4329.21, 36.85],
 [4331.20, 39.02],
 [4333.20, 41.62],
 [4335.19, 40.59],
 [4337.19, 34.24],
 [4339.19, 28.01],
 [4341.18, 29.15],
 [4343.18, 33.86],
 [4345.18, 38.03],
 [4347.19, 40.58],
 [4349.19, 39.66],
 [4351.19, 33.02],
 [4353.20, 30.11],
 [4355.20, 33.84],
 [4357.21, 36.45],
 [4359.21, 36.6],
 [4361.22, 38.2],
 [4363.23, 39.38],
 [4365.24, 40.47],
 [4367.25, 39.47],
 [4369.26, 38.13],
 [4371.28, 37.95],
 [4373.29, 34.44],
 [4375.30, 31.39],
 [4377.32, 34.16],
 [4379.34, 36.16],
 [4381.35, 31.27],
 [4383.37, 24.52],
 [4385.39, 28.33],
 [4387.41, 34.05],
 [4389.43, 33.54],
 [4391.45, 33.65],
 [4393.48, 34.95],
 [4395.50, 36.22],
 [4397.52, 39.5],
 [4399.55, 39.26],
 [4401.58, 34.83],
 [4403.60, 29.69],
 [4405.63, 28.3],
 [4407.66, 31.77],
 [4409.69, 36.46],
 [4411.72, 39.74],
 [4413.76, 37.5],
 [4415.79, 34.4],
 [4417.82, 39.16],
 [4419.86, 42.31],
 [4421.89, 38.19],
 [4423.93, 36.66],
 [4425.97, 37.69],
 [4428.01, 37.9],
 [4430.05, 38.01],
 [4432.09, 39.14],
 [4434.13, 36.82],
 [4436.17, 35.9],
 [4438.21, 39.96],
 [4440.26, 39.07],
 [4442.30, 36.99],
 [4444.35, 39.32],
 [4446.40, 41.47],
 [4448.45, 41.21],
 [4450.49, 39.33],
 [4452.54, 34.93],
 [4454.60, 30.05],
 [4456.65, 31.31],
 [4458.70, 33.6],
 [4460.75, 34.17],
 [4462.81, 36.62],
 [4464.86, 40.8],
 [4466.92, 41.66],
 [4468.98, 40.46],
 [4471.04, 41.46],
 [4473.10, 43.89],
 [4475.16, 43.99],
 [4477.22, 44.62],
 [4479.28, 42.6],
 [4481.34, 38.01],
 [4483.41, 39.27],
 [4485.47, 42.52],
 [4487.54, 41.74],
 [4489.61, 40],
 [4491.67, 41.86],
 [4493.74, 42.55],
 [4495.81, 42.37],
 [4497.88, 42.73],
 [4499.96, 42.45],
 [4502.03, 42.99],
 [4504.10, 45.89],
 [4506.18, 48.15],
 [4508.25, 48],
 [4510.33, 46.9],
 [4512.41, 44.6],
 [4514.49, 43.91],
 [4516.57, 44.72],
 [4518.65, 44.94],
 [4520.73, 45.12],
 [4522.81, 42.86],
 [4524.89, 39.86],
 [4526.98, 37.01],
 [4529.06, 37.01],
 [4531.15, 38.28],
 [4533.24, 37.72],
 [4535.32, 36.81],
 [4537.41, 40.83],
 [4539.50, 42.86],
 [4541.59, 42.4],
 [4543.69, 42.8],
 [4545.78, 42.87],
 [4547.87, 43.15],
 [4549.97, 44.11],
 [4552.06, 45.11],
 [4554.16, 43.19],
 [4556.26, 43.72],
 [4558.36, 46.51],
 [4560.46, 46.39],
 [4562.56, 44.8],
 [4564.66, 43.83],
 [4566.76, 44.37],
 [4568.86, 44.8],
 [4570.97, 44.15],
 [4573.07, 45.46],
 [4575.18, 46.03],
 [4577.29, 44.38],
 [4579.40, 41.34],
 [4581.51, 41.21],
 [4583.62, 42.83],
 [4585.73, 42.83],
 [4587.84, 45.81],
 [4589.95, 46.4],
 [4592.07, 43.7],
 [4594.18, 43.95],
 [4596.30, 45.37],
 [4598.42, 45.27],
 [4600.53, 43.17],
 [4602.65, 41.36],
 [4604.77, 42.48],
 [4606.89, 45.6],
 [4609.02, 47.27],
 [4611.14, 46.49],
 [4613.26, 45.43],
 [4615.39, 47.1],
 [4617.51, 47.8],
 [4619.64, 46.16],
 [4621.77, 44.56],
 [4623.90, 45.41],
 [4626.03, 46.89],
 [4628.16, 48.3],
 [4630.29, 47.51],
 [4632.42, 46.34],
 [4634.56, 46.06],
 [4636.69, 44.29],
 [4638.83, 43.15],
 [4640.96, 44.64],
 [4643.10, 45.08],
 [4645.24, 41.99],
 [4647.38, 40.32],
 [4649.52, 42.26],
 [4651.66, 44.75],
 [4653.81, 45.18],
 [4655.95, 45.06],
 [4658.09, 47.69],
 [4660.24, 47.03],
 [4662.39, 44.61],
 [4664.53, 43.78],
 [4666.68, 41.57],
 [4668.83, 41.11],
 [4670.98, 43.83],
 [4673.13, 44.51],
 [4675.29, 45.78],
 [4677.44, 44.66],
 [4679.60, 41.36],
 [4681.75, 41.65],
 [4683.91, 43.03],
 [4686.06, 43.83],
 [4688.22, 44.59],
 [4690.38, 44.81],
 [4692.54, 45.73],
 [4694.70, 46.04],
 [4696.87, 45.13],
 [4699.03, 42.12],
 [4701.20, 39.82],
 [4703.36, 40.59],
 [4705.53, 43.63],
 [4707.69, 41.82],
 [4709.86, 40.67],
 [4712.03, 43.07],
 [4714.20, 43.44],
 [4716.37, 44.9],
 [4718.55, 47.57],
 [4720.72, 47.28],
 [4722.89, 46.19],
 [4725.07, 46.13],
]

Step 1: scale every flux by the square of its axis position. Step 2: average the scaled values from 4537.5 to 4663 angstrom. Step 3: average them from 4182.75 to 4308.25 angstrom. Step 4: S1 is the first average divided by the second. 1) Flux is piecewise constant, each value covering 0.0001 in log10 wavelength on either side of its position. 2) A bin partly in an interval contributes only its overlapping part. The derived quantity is 1.8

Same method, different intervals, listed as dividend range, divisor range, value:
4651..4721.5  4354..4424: 1.41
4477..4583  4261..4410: 1.46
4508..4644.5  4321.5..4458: 1.34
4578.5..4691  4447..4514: 1.16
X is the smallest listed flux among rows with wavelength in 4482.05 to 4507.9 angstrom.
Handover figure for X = 39.27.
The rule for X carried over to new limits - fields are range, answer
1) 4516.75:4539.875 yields 36.81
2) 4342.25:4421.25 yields 24.52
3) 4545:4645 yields 41.21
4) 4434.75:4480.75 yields 30.05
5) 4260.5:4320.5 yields 18.81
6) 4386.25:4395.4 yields 33.54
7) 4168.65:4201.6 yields 24.58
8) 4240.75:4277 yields 22.97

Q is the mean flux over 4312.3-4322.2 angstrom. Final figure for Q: 36.9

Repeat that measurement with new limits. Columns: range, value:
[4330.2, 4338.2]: 38.9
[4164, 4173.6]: 32.2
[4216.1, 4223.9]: 32.3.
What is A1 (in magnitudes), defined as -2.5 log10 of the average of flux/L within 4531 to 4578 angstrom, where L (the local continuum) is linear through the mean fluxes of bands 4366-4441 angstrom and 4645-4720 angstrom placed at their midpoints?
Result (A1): -0.09 mag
